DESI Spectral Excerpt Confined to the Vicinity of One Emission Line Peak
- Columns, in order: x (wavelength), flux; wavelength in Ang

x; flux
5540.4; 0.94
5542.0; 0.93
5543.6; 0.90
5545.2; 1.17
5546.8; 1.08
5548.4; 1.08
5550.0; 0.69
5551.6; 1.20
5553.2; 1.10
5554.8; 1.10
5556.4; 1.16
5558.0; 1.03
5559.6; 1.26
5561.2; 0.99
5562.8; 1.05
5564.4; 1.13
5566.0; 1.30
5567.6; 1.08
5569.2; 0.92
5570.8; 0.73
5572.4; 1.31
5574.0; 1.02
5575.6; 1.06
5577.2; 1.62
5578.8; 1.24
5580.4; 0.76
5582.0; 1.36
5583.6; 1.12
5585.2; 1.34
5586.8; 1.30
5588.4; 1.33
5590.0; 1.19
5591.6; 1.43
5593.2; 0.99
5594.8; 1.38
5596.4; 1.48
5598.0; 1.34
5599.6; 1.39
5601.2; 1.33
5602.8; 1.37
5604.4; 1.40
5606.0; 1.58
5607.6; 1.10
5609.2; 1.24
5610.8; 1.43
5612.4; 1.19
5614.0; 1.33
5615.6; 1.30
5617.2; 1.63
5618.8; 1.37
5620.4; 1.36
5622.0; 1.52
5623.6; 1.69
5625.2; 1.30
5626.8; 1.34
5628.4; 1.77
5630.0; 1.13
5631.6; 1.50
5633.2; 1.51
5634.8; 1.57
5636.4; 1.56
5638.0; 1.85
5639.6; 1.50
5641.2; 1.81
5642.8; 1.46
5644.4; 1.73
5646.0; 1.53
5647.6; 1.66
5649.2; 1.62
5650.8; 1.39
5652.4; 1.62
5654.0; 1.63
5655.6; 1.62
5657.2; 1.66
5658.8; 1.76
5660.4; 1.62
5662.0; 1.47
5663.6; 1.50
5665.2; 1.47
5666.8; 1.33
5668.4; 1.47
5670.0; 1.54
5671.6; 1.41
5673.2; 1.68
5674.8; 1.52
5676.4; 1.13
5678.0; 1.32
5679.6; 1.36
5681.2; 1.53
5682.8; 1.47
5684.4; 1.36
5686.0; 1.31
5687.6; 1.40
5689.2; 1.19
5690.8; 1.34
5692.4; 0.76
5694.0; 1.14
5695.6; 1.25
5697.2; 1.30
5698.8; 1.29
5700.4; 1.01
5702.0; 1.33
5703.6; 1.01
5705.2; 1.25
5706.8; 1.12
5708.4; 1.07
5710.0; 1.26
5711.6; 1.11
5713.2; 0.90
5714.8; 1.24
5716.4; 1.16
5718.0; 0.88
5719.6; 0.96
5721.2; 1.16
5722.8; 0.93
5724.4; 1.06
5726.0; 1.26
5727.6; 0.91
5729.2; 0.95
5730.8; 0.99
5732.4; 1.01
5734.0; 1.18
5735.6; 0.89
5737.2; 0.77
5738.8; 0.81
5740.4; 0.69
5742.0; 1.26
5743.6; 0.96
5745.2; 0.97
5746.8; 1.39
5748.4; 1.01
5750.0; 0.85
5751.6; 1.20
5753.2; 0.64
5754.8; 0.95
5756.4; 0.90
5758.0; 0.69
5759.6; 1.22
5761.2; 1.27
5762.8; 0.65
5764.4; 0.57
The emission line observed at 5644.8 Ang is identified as C III] 1909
